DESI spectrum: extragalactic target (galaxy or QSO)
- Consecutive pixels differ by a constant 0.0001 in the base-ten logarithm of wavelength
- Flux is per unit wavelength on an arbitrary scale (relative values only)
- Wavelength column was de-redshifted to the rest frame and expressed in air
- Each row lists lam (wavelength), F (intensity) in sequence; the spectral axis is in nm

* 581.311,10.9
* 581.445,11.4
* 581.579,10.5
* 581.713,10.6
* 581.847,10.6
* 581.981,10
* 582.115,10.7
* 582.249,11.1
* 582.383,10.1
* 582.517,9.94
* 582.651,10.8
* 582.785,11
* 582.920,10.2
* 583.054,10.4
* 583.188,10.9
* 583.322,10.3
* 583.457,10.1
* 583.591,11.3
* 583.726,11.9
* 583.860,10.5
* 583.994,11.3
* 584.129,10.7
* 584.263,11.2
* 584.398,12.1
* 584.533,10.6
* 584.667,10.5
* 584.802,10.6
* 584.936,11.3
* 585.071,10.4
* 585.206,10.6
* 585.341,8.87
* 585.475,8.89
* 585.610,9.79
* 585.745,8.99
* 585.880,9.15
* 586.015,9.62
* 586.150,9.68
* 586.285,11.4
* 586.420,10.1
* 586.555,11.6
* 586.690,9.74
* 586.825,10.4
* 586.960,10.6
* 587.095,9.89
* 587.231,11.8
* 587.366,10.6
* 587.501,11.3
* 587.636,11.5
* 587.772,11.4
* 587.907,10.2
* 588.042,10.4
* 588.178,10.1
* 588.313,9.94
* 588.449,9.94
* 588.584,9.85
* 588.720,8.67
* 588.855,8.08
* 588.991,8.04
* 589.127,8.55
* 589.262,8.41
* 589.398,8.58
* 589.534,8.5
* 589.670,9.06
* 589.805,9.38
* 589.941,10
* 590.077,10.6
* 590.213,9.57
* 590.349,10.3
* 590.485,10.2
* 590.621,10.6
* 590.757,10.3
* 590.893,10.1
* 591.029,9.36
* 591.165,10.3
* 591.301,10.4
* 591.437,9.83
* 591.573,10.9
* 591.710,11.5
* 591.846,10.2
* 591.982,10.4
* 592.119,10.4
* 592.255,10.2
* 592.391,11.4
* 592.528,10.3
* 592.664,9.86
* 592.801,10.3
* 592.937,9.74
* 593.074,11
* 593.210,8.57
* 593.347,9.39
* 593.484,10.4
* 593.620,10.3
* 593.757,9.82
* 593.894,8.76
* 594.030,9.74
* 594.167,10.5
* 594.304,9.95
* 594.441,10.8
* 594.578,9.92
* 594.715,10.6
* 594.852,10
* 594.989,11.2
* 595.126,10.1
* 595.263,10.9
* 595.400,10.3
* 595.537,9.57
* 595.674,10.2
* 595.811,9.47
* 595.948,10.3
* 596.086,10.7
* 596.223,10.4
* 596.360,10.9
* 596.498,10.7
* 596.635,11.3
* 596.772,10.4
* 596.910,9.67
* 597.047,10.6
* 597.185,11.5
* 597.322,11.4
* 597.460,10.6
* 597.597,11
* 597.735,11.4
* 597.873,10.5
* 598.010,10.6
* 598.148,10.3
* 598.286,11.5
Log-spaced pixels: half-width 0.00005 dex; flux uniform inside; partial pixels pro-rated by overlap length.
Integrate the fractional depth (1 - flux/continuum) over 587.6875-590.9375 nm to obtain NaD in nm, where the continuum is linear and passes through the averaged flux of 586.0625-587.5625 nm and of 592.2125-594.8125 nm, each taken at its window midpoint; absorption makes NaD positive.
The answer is 0.25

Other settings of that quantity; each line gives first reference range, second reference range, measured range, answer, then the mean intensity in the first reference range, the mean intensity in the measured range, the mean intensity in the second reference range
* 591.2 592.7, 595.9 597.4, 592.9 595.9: 0.16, 10.5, 10.1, 10.7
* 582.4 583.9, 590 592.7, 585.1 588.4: 0.08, 10.7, 10.3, 10.3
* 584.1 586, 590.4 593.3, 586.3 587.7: -0.07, 10.2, 10.8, 10.3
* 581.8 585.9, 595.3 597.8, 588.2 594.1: 0.41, 10.5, 9.81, 10.6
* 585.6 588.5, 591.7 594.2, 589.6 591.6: 0.03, 10.4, 10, 10.1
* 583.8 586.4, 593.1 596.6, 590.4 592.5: -0.04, 10.3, 10.4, 10.2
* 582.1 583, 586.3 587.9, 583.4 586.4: 0.07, 10.5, 10.4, 10.8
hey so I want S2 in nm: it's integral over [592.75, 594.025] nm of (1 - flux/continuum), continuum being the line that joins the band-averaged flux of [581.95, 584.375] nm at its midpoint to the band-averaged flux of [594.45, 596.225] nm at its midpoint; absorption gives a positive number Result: 0.07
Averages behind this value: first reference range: 10.7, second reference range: 10.3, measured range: 9.8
